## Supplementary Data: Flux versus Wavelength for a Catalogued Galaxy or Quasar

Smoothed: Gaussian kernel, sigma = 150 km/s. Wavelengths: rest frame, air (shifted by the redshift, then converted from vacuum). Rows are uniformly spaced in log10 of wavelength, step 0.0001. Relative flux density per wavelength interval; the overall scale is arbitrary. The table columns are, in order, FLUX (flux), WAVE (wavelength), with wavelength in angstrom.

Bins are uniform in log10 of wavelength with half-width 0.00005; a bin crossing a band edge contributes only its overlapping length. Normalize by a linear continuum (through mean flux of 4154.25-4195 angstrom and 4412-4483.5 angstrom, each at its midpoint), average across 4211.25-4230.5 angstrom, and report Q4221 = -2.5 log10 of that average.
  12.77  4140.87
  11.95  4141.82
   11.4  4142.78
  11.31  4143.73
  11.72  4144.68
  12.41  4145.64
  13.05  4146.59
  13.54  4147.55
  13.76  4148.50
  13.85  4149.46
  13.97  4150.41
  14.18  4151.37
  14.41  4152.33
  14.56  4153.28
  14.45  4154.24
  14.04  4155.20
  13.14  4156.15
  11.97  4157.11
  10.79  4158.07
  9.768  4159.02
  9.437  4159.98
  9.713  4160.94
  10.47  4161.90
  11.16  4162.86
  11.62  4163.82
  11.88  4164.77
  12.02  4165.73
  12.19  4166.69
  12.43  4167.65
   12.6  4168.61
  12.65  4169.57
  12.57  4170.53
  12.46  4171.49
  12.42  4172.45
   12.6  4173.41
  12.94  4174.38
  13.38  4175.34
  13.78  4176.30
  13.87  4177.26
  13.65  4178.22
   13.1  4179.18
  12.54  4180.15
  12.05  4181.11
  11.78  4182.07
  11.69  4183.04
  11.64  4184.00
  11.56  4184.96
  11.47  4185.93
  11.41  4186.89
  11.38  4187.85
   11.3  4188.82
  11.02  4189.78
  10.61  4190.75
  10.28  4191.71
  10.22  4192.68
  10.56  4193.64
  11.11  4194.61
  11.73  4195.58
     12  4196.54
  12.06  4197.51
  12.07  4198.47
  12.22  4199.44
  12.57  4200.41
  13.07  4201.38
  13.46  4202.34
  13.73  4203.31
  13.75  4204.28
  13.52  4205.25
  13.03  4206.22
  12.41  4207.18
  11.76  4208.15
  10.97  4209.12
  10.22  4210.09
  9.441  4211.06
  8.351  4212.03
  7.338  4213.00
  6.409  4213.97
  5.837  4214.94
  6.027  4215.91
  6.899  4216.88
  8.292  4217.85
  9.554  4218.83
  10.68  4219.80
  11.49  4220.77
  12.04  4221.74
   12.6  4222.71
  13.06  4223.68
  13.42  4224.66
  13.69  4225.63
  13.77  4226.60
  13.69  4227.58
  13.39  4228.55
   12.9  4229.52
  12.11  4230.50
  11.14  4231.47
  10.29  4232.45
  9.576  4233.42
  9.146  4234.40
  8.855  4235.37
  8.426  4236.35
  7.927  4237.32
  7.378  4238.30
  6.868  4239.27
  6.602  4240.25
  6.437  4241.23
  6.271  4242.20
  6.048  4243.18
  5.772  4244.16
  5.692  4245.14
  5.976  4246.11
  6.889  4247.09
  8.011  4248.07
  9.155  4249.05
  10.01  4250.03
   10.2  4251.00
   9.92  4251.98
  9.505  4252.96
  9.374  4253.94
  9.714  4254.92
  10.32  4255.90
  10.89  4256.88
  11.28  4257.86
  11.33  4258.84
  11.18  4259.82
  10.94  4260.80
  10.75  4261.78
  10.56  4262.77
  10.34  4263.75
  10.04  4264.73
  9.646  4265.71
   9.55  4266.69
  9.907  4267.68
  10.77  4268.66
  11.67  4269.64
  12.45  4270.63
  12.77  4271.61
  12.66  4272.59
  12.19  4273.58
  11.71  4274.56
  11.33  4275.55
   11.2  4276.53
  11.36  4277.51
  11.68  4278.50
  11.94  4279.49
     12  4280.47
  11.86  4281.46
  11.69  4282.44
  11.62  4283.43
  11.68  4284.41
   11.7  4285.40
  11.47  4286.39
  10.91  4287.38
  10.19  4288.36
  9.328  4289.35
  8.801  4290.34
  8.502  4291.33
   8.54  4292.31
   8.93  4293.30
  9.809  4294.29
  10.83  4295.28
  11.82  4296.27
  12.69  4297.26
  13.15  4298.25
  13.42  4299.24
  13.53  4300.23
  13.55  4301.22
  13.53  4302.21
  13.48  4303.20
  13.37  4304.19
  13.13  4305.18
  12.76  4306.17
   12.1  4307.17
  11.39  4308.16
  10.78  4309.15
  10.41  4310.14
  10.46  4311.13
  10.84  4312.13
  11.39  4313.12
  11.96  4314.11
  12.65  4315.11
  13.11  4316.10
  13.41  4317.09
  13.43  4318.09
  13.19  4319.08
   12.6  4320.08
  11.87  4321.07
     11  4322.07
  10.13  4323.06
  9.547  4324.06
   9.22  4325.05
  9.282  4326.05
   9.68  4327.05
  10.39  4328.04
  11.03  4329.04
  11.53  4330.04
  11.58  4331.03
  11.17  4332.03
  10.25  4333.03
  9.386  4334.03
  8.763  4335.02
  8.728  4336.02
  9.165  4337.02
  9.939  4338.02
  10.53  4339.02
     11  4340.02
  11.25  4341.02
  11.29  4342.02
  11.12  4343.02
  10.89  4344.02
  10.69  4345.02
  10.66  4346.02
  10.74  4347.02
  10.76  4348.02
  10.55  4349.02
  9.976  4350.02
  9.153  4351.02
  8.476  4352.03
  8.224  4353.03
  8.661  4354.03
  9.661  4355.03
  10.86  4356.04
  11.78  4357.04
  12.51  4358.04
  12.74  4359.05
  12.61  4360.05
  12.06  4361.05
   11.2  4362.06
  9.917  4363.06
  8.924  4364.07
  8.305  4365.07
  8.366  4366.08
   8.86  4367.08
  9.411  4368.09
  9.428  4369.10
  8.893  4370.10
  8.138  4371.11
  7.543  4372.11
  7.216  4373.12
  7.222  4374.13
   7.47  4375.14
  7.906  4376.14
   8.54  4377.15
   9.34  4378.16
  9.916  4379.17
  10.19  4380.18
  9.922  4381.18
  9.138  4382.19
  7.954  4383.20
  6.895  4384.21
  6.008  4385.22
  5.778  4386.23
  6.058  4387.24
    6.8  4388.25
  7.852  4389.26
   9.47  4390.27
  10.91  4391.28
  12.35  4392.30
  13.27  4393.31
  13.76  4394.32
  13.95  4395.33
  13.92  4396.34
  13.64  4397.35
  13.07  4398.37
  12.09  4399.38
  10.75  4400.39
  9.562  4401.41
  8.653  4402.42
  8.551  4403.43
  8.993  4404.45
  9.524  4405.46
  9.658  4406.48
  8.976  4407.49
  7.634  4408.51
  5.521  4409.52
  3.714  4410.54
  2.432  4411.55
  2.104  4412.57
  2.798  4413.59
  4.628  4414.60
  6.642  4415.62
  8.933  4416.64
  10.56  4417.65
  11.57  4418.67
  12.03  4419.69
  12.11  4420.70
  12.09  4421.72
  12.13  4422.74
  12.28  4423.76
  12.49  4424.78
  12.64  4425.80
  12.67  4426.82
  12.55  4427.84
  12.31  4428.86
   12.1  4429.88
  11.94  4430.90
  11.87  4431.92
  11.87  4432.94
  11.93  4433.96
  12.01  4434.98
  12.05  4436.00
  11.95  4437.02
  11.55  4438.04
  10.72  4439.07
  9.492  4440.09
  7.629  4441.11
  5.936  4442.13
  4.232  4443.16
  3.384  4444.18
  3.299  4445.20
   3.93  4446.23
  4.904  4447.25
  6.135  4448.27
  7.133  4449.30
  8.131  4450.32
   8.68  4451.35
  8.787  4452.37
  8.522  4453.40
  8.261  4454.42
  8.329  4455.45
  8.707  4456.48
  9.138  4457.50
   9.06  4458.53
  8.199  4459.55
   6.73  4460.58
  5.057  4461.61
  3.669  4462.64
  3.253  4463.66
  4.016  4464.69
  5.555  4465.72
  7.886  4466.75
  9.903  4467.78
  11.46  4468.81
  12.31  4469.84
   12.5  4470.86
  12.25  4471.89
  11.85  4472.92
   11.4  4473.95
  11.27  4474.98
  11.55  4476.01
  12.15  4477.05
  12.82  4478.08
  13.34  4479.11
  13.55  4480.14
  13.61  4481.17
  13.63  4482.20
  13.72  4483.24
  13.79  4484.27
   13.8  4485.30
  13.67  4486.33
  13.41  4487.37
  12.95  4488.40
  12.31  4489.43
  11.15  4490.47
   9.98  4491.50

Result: 0.09 mag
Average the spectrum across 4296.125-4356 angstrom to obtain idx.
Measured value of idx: 11.1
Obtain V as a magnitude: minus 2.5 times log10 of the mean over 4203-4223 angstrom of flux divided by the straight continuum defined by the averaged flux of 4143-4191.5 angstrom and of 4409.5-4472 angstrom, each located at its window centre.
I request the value 0.155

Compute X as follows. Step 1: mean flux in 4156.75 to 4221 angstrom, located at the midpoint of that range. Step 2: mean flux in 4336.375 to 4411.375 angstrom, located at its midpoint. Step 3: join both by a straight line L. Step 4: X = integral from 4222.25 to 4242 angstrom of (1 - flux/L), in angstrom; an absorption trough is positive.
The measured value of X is 0.8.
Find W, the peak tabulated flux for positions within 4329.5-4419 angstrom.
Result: 13.95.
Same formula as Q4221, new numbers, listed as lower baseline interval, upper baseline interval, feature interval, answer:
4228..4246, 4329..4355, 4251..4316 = -0.21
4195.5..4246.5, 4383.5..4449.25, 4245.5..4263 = 0.04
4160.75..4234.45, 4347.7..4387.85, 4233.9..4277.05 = 0.13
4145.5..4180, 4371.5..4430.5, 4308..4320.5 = -0.14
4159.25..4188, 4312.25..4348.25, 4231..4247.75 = 0.46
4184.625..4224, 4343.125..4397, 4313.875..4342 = -0.10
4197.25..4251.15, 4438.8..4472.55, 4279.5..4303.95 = -0.22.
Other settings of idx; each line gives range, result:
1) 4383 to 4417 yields 8.61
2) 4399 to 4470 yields 8.63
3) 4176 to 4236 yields 11.3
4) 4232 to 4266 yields 8.89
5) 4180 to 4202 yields 11.6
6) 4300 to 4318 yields 12.3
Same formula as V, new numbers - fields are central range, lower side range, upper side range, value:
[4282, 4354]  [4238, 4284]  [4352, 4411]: -0.14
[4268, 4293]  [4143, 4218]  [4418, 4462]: -0.03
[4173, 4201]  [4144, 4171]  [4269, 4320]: 0.03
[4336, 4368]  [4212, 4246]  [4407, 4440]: -0.07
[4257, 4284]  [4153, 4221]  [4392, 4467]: -0.07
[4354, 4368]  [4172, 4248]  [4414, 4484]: -0.05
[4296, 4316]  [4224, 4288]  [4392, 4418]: -0.24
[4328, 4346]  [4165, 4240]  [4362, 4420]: -0.10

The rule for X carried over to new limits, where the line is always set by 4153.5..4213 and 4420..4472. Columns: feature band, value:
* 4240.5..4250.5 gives 3.8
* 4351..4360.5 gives -0.4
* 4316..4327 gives -1.0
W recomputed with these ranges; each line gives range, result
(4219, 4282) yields 13.77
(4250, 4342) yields 13.55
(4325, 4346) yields 11.58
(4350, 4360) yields 12.74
